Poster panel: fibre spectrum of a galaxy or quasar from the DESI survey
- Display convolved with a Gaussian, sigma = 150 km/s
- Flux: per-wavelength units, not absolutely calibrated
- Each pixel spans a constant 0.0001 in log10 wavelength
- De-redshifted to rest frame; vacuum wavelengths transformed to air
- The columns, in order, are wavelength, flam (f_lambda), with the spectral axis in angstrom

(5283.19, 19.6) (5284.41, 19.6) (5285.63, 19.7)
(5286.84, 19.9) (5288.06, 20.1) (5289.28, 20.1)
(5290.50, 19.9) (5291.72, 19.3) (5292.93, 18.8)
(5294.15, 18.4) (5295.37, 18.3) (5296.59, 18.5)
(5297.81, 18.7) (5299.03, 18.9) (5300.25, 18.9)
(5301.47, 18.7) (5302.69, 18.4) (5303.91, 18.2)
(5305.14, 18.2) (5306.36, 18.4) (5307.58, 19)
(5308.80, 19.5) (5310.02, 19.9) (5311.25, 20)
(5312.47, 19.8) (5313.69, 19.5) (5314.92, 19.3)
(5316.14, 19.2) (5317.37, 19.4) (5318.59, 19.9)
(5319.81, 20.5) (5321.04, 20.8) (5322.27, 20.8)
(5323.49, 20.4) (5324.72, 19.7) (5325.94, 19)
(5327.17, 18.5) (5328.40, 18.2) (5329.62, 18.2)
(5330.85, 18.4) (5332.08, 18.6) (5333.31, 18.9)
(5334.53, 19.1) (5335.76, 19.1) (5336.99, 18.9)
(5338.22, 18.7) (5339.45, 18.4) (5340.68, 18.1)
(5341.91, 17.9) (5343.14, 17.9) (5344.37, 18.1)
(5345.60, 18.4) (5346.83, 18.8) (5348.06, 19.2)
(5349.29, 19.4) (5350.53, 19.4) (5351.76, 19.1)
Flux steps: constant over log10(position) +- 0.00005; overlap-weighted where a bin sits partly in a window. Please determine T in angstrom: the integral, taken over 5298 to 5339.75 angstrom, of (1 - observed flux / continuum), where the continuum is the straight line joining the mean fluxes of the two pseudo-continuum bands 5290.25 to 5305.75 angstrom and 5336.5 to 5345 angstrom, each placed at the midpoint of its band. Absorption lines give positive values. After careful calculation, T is -1.5 angstrom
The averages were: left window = 18.7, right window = 18.3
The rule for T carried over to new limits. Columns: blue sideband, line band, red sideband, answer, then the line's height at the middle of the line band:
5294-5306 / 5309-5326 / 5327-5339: -1.2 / 18.6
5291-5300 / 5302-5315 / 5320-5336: -0.1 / 18.9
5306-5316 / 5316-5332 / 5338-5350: -0.3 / 19.1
